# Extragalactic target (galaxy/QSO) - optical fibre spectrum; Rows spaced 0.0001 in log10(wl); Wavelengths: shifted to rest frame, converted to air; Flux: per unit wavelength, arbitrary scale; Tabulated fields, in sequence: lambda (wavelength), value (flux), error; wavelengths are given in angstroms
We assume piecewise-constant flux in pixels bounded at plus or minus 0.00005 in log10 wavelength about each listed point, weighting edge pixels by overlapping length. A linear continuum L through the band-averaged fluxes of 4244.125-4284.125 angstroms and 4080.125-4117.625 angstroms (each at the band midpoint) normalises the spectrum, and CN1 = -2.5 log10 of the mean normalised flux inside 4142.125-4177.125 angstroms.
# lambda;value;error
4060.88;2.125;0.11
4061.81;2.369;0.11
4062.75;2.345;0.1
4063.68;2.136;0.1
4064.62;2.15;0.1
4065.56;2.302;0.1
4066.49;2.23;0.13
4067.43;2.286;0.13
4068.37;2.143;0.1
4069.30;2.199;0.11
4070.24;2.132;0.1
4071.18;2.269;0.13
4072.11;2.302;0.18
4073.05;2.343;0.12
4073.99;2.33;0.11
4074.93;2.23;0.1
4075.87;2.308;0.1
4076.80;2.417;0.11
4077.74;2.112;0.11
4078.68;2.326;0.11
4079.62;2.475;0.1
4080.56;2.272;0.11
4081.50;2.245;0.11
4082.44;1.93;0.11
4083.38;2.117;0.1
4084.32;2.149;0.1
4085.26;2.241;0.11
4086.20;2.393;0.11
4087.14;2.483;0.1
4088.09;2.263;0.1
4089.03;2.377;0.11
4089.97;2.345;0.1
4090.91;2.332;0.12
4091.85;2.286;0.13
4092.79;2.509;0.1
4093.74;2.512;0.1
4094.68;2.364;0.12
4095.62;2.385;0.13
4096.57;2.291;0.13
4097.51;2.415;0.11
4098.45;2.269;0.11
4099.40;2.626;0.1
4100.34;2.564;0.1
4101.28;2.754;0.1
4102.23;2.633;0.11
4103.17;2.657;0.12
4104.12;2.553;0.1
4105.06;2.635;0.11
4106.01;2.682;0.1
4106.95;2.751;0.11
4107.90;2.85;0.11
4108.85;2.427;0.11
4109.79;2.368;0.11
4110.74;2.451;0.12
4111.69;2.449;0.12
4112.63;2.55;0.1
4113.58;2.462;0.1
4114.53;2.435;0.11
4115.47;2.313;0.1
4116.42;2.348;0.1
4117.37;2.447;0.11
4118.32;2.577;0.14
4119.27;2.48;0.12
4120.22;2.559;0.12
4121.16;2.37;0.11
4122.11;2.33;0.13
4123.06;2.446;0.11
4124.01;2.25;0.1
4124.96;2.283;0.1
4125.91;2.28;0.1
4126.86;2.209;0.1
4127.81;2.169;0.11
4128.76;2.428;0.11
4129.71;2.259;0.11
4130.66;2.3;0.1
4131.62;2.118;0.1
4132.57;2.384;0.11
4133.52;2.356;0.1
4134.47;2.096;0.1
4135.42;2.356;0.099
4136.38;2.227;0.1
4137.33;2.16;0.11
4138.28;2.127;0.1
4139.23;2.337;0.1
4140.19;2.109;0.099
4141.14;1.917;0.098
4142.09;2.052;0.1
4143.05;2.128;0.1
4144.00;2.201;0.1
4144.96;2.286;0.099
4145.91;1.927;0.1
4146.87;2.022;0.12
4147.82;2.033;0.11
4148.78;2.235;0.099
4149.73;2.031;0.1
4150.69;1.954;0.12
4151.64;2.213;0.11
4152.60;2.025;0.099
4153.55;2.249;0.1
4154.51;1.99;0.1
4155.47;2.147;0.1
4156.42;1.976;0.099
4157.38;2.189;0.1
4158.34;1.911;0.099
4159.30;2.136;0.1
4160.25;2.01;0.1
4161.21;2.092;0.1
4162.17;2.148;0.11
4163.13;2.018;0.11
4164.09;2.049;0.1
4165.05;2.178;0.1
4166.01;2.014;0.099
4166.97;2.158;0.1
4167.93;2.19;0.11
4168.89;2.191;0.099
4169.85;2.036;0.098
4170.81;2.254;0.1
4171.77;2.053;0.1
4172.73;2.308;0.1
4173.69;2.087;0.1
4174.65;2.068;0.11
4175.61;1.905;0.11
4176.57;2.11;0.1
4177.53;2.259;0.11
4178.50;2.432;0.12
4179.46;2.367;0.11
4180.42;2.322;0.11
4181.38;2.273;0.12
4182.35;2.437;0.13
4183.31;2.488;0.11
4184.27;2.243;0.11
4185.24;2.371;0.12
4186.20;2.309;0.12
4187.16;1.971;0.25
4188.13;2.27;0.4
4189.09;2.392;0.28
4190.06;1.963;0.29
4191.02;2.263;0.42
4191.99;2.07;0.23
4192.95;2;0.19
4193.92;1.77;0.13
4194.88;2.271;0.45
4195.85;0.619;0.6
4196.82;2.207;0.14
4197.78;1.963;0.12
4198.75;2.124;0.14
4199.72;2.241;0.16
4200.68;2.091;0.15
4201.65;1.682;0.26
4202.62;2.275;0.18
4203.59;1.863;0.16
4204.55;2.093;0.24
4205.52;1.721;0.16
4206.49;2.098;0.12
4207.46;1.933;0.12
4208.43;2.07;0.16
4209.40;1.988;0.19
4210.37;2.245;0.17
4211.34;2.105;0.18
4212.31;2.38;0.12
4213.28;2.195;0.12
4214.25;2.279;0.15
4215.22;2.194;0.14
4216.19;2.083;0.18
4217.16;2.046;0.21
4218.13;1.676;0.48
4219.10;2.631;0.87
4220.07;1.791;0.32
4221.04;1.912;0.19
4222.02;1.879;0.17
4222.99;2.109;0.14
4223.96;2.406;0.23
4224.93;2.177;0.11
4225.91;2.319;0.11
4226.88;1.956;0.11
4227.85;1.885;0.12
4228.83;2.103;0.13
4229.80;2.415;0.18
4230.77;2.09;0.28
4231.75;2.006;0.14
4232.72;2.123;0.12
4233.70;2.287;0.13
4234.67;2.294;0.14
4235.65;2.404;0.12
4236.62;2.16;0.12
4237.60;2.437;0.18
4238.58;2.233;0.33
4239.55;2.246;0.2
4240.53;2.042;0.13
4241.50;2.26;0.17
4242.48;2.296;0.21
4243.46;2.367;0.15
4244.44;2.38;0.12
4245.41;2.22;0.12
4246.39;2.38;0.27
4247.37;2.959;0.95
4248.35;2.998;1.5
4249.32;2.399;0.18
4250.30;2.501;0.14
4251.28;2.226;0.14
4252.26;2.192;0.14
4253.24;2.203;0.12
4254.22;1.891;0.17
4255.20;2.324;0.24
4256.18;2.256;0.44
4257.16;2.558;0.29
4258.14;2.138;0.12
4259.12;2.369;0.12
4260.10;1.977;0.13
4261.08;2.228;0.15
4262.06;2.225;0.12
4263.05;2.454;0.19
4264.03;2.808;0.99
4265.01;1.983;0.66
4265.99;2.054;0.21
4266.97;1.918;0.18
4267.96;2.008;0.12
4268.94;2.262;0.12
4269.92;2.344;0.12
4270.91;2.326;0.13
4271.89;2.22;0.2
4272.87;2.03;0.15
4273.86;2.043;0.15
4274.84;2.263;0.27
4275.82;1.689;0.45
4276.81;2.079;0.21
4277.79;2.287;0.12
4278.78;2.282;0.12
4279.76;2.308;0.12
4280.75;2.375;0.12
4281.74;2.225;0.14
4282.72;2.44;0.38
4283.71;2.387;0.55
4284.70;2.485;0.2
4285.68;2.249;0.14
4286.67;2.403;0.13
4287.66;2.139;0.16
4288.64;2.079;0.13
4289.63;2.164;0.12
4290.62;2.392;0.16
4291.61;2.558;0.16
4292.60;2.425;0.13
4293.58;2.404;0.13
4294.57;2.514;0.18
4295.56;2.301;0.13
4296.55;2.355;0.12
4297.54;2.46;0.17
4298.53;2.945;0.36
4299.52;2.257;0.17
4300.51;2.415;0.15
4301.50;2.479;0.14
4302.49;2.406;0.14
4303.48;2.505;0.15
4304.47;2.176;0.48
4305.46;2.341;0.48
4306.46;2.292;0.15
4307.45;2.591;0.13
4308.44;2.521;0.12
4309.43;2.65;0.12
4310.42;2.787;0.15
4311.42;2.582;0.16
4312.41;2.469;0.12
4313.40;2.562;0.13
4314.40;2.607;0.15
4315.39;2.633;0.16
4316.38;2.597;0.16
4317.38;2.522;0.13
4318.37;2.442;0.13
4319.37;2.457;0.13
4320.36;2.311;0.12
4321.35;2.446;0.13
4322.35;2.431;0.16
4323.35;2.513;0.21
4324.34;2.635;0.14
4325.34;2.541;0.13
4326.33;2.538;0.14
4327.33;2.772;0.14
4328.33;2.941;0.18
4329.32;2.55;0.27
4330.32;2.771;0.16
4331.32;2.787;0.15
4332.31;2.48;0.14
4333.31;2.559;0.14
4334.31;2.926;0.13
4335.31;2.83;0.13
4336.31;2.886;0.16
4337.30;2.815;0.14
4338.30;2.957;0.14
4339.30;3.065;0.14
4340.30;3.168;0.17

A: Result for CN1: 0.13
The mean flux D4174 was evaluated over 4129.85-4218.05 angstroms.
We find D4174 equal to 2.12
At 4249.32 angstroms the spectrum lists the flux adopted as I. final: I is 2.399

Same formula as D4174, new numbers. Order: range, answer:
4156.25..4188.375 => 2.17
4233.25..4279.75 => 2.27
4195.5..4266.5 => 2.18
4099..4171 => 2.28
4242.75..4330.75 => 2.38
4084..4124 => 2.46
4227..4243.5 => 2.2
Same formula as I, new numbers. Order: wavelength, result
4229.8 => 2.415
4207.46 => 1.933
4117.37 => 2.447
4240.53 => 2.042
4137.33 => 2.16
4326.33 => 2.538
